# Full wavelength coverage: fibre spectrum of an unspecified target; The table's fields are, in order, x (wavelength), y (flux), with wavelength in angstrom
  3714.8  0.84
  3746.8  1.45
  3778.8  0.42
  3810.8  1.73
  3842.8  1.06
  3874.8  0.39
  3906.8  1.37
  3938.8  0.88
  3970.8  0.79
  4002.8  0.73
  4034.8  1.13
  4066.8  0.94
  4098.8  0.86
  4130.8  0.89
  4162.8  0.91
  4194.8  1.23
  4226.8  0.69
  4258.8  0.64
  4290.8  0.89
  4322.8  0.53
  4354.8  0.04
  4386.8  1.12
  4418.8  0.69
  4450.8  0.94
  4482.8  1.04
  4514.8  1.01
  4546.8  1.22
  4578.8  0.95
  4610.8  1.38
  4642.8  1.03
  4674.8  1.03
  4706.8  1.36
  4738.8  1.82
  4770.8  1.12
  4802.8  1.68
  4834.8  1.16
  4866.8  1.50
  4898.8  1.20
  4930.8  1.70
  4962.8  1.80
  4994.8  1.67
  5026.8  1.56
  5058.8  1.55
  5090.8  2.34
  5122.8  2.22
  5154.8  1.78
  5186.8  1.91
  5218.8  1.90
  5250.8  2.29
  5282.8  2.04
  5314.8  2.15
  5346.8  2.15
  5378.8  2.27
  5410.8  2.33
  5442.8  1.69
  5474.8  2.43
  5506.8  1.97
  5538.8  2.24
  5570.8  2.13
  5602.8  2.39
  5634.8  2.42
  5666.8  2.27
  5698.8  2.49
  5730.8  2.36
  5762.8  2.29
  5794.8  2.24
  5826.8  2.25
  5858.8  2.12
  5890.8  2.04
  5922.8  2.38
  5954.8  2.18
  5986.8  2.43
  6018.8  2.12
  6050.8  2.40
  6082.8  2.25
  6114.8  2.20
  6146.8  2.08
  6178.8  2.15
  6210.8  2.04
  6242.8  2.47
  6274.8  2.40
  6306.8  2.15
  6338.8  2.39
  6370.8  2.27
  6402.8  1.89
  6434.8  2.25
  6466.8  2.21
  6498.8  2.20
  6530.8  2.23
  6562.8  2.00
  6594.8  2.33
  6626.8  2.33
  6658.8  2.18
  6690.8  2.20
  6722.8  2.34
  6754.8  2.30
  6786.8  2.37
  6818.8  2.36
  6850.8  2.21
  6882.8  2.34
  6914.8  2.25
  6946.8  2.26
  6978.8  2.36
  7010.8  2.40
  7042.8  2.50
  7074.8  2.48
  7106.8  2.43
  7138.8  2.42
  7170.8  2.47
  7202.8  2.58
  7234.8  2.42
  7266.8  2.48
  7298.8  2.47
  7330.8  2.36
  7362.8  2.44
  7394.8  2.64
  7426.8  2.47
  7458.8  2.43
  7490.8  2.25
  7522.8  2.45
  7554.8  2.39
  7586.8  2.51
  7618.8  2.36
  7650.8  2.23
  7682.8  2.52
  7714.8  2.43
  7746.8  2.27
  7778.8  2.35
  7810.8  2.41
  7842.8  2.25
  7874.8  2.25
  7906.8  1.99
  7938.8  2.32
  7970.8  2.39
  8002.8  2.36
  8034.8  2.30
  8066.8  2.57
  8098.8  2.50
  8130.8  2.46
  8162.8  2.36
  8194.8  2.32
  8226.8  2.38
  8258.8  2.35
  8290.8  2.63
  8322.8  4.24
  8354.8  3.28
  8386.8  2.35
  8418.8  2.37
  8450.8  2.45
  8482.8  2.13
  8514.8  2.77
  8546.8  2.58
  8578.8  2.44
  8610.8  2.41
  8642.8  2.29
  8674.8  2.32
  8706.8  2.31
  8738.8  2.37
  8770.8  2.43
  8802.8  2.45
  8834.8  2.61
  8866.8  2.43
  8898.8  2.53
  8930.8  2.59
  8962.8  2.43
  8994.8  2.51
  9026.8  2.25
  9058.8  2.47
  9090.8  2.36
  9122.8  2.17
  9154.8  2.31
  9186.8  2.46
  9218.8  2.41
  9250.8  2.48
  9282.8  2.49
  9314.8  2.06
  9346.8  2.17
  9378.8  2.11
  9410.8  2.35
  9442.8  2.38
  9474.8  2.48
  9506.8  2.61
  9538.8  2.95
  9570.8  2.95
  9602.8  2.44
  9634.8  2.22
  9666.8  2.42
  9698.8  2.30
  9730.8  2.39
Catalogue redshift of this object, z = 0.27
